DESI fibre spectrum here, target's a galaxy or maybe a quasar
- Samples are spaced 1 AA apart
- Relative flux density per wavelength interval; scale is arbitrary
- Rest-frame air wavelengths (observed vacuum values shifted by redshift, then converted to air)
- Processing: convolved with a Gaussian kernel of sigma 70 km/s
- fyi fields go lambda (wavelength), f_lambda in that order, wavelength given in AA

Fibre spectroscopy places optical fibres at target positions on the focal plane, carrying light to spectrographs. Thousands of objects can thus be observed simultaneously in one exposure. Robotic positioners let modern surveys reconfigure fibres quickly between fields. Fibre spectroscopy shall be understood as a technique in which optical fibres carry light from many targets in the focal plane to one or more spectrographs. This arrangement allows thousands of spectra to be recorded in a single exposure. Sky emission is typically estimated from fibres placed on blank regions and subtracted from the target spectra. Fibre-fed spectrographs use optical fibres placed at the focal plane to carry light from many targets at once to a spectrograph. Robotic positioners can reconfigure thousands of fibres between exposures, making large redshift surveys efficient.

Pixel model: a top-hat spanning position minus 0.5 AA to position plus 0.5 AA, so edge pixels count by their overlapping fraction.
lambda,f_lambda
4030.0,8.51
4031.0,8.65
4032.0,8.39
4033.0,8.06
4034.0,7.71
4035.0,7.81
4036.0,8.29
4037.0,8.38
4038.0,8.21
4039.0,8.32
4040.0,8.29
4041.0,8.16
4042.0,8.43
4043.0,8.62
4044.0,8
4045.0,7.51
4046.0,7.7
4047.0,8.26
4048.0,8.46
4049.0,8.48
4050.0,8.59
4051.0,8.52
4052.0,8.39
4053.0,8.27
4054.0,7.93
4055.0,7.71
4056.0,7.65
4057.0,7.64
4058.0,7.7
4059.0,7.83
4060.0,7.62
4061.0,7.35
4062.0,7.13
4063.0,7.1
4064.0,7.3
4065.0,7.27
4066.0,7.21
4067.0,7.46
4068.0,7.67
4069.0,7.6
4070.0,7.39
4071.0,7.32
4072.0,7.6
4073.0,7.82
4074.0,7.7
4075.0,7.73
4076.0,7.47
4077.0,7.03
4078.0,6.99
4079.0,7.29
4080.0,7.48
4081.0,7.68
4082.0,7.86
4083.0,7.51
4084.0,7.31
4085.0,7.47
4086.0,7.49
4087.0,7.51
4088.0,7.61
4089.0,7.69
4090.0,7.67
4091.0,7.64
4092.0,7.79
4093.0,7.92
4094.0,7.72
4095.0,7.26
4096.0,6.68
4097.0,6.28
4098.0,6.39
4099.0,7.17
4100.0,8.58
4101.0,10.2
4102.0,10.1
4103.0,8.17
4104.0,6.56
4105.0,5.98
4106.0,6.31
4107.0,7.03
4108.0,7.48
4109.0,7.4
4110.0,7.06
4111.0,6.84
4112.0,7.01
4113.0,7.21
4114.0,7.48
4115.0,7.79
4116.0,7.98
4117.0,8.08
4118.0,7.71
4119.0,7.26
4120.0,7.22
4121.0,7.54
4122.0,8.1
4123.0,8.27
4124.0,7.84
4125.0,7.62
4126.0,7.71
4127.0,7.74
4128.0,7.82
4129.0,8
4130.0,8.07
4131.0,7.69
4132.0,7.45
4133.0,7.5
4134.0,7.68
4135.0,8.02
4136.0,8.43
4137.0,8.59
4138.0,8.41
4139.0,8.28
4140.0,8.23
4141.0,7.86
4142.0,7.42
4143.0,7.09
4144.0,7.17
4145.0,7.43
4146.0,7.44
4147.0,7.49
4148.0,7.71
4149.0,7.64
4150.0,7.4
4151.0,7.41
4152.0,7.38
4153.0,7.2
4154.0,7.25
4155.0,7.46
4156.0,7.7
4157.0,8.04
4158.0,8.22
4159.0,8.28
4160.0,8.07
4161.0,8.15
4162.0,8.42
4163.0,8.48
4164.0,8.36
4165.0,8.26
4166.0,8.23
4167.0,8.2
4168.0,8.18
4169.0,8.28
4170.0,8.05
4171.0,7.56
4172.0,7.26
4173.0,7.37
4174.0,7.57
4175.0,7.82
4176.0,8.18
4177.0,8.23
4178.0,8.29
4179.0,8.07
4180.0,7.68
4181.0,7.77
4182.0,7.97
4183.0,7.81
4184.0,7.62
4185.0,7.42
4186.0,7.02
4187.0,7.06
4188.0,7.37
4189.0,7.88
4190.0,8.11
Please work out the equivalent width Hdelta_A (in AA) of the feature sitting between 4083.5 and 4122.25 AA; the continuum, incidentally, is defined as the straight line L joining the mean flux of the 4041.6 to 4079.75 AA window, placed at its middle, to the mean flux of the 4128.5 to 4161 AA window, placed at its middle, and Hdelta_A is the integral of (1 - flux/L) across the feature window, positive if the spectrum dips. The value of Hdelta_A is 1.20 AA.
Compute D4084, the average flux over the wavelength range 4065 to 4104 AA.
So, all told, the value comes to 7.6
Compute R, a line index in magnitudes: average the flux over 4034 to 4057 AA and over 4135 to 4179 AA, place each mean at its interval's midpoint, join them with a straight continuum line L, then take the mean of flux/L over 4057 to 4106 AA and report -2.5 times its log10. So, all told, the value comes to 0.08 mag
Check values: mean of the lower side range 8.16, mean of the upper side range 7.88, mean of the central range 7.52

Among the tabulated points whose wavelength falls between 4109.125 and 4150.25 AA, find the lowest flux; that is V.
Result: 6.84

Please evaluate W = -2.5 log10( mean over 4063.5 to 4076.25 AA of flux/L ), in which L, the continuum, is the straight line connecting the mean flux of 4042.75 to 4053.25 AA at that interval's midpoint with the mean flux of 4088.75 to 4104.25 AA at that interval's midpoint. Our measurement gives 0.07 mag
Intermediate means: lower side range 8.25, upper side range 7.76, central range 7.5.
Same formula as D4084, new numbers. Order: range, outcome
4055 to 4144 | 7.59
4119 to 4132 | 7.77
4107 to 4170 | 7.77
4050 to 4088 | 7.58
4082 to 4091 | 7.56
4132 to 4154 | 7.69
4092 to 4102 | 7.71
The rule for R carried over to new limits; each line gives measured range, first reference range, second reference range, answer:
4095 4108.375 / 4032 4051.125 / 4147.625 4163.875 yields 0.08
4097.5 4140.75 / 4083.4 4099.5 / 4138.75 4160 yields -0.03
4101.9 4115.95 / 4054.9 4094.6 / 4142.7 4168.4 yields 0.06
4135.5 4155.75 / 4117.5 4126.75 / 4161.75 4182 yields 0.02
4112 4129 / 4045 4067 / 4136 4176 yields 0.02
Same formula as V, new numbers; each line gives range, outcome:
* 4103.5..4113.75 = 5.98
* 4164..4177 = 7.26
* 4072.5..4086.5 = 6.99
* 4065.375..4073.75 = 7.21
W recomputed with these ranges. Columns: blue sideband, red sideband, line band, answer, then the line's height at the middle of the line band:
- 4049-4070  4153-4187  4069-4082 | 0.04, 7.74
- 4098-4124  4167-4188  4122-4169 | -0.02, 7.68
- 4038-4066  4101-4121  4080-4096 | 0.01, 7.65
